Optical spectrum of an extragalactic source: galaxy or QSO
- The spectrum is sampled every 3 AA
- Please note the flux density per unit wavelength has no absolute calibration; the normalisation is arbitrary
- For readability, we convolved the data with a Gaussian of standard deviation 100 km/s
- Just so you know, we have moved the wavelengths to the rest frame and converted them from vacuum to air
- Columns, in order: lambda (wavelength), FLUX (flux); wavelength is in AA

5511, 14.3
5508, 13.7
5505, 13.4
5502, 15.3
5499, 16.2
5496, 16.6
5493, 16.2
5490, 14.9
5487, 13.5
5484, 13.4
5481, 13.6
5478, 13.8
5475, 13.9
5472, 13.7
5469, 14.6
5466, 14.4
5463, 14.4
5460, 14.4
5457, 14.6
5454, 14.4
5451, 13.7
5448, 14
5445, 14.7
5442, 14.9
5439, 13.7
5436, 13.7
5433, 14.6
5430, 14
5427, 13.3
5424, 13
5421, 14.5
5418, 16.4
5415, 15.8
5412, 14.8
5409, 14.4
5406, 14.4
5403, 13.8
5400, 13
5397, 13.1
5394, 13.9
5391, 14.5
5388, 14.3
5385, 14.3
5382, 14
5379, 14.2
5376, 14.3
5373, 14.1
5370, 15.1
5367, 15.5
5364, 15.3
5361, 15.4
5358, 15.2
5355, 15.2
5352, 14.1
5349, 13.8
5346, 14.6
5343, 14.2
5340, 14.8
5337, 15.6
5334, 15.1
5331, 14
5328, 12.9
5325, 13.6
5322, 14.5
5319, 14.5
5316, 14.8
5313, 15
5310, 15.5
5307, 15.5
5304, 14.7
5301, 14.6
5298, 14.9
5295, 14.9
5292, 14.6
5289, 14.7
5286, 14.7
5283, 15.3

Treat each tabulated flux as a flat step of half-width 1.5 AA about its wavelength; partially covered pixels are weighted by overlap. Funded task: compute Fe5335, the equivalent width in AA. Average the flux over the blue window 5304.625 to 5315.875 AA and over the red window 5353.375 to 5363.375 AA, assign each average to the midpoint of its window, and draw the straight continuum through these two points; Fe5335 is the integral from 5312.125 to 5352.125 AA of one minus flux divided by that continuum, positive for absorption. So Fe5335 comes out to 2.21 AA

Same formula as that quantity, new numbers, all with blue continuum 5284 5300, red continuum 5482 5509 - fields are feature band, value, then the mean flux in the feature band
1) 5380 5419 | 1.19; 14.3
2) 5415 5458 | 1.43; 14.3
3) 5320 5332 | 0.82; 13.8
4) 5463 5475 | 0.47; 14.2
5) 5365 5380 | 0.11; 14.7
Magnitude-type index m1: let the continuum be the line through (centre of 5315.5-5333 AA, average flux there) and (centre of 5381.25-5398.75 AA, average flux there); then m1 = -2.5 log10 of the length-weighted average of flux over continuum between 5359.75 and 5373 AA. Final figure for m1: -0.09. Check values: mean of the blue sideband 14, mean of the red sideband 14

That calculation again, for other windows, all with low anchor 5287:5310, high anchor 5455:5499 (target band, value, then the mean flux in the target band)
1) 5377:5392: 0.03 mag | 14.3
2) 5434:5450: 0.03 mag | 14.2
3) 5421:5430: 0.08 mag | 13.5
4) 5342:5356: 0.03 mag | 14.4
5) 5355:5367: -0.04 mag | 15.3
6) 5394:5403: 0.10 mag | 13.3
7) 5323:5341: 0.04 mag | 14.3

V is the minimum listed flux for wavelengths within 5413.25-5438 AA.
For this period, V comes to 13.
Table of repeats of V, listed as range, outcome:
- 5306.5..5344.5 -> 12.9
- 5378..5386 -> 14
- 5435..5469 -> 13.7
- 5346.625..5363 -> 13.8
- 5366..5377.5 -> 14.1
